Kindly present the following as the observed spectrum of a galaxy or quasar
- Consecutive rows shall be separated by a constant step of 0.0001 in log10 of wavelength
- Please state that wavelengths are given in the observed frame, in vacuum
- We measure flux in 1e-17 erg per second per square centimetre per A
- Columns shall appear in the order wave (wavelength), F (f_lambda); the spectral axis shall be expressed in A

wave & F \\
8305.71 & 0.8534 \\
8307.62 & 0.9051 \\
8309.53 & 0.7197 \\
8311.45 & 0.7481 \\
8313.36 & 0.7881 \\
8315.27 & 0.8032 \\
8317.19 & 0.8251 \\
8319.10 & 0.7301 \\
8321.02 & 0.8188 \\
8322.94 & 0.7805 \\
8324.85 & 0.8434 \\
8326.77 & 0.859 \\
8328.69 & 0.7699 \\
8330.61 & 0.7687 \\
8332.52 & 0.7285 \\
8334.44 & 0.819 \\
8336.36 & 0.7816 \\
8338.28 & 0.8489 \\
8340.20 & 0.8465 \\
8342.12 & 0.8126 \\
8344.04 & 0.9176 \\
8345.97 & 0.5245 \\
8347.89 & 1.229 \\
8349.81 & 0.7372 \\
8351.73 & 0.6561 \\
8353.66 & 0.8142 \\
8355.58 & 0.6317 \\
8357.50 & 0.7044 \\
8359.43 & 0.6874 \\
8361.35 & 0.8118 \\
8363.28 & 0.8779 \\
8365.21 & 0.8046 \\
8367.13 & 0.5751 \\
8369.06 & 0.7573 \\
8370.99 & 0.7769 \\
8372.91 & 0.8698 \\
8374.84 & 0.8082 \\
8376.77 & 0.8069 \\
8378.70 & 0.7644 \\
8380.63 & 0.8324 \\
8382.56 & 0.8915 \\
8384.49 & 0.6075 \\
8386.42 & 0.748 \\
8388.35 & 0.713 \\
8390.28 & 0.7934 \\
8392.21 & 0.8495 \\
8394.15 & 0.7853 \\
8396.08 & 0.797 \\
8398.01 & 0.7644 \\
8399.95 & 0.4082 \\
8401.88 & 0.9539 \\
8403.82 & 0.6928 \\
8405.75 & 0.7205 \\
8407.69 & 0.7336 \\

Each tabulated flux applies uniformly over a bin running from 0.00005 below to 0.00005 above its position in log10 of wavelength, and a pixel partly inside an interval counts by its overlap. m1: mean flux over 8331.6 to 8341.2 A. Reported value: 0.805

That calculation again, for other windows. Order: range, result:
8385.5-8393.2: 0.776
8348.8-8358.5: 0.711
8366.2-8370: 0.666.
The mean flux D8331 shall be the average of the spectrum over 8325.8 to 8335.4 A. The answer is 0.789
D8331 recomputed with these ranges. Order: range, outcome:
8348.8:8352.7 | 0.703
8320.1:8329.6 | 0.814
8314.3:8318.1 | 0.814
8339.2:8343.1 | 0.831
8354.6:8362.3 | 0.71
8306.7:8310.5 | 0.811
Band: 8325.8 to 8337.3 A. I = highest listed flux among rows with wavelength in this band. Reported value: 0.859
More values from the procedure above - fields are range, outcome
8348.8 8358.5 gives 0.8142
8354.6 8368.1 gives 0.8779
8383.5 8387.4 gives 0.748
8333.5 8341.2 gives 0.8489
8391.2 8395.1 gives 0.8495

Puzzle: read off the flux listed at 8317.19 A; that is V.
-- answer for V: 0.8251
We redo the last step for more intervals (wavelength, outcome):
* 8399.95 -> 0.4082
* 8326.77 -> 0.859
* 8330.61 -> 0.7687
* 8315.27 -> 0.8032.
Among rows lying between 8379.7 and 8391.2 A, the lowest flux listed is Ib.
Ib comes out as 0.6075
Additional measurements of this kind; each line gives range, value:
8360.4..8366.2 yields 0.8046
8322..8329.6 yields 0.7699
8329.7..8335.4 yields 0.7285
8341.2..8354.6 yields 0.5245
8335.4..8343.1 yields 0.7816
